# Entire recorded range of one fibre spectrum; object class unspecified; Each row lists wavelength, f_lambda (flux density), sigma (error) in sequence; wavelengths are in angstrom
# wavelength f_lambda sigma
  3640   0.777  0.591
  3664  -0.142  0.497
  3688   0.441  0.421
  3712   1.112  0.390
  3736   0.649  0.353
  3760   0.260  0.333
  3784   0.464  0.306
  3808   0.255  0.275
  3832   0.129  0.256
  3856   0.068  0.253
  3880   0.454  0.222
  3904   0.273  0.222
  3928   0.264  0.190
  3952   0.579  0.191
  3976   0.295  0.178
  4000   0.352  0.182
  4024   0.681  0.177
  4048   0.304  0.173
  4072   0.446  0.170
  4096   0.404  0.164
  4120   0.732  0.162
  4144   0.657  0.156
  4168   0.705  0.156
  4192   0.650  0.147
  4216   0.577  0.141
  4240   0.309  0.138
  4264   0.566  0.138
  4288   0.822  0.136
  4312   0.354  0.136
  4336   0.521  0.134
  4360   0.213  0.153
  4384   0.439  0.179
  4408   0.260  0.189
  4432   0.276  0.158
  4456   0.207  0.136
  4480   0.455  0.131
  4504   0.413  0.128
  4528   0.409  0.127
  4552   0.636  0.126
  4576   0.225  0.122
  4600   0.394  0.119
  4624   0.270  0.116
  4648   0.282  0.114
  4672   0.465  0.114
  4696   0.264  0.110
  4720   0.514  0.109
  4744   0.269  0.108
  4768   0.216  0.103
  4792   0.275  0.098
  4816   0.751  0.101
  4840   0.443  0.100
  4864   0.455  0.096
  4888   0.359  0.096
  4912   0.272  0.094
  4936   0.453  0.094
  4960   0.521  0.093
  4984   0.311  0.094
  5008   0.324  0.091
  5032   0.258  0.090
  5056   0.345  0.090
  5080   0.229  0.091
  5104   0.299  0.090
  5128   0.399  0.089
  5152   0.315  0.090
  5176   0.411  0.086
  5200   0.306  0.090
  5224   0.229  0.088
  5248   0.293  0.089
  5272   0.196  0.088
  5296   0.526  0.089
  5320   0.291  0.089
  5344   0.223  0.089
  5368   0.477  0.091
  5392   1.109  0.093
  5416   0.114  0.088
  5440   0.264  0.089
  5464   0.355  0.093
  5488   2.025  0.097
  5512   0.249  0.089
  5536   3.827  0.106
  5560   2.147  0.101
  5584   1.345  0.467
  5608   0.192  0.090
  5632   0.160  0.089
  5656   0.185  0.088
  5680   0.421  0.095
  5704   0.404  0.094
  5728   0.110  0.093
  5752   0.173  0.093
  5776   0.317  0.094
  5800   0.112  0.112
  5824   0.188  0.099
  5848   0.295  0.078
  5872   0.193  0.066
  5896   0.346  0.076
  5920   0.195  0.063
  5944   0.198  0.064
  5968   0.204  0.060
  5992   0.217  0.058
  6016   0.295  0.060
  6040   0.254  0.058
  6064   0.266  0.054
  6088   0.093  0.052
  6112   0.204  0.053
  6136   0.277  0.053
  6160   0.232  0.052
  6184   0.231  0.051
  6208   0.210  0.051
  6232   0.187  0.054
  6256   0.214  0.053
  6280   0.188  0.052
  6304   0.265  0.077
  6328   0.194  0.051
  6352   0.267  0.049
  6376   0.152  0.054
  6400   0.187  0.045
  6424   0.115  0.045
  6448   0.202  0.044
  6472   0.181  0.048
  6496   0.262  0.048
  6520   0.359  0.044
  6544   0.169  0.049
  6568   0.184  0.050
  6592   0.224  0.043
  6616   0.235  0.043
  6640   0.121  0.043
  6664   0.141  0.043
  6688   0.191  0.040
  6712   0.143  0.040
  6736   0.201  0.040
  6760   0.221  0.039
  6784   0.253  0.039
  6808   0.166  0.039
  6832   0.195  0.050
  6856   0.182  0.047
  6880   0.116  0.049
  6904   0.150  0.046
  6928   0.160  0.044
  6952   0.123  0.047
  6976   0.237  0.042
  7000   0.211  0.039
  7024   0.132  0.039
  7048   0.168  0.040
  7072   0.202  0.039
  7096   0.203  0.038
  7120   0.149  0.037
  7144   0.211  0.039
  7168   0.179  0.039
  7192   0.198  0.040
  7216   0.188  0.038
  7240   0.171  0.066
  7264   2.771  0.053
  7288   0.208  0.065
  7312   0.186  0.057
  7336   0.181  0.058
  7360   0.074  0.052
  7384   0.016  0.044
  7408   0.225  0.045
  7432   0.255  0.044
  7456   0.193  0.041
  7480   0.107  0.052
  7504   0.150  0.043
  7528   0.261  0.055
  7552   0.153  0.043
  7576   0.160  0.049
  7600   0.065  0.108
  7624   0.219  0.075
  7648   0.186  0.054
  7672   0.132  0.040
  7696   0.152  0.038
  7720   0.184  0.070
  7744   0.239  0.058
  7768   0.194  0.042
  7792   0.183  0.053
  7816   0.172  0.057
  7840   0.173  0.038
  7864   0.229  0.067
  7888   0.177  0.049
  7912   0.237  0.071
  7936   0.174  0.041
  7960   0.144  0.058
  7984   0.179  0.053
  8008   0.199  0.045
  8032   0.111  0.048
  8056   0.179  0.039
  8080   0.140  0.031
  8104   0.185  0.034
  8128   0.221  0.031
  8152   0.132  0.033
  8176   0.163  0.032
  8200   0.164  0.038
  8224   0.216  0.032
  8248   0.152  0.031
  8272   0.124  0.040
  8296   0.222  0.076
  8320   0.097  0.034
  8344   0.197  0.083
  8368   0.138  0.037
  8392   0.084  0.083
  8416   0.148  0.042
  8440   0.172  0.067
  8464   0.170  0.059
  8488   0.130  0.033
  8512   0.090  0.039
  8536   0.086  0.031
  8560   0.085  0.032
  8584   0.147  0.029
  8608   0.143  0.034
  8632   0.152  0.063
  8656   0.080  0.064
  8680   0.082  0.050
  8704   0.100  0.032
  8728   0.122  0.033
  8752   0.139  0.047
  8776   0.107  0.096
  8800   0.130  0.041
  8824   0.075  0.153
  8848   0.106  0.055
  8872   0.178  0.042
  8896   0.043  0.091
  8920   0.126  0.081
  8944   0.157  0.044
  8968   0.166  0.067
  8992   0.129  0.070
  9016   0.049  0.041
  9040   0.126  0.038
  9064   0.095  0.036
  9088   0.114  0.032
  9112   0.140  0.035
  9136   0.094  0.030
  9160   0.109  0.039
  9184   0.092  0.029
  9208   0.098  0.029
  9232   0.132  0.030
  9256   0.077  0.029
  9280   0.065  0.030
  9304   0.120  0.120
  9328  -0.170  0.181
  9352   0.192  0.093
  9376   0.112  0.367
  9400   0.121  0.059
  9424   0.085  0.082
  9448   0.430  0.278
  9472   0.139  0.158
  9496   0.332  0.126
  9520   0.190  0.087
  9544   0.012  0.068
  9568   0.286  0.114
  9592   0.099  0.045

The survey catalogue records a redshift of 0.108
